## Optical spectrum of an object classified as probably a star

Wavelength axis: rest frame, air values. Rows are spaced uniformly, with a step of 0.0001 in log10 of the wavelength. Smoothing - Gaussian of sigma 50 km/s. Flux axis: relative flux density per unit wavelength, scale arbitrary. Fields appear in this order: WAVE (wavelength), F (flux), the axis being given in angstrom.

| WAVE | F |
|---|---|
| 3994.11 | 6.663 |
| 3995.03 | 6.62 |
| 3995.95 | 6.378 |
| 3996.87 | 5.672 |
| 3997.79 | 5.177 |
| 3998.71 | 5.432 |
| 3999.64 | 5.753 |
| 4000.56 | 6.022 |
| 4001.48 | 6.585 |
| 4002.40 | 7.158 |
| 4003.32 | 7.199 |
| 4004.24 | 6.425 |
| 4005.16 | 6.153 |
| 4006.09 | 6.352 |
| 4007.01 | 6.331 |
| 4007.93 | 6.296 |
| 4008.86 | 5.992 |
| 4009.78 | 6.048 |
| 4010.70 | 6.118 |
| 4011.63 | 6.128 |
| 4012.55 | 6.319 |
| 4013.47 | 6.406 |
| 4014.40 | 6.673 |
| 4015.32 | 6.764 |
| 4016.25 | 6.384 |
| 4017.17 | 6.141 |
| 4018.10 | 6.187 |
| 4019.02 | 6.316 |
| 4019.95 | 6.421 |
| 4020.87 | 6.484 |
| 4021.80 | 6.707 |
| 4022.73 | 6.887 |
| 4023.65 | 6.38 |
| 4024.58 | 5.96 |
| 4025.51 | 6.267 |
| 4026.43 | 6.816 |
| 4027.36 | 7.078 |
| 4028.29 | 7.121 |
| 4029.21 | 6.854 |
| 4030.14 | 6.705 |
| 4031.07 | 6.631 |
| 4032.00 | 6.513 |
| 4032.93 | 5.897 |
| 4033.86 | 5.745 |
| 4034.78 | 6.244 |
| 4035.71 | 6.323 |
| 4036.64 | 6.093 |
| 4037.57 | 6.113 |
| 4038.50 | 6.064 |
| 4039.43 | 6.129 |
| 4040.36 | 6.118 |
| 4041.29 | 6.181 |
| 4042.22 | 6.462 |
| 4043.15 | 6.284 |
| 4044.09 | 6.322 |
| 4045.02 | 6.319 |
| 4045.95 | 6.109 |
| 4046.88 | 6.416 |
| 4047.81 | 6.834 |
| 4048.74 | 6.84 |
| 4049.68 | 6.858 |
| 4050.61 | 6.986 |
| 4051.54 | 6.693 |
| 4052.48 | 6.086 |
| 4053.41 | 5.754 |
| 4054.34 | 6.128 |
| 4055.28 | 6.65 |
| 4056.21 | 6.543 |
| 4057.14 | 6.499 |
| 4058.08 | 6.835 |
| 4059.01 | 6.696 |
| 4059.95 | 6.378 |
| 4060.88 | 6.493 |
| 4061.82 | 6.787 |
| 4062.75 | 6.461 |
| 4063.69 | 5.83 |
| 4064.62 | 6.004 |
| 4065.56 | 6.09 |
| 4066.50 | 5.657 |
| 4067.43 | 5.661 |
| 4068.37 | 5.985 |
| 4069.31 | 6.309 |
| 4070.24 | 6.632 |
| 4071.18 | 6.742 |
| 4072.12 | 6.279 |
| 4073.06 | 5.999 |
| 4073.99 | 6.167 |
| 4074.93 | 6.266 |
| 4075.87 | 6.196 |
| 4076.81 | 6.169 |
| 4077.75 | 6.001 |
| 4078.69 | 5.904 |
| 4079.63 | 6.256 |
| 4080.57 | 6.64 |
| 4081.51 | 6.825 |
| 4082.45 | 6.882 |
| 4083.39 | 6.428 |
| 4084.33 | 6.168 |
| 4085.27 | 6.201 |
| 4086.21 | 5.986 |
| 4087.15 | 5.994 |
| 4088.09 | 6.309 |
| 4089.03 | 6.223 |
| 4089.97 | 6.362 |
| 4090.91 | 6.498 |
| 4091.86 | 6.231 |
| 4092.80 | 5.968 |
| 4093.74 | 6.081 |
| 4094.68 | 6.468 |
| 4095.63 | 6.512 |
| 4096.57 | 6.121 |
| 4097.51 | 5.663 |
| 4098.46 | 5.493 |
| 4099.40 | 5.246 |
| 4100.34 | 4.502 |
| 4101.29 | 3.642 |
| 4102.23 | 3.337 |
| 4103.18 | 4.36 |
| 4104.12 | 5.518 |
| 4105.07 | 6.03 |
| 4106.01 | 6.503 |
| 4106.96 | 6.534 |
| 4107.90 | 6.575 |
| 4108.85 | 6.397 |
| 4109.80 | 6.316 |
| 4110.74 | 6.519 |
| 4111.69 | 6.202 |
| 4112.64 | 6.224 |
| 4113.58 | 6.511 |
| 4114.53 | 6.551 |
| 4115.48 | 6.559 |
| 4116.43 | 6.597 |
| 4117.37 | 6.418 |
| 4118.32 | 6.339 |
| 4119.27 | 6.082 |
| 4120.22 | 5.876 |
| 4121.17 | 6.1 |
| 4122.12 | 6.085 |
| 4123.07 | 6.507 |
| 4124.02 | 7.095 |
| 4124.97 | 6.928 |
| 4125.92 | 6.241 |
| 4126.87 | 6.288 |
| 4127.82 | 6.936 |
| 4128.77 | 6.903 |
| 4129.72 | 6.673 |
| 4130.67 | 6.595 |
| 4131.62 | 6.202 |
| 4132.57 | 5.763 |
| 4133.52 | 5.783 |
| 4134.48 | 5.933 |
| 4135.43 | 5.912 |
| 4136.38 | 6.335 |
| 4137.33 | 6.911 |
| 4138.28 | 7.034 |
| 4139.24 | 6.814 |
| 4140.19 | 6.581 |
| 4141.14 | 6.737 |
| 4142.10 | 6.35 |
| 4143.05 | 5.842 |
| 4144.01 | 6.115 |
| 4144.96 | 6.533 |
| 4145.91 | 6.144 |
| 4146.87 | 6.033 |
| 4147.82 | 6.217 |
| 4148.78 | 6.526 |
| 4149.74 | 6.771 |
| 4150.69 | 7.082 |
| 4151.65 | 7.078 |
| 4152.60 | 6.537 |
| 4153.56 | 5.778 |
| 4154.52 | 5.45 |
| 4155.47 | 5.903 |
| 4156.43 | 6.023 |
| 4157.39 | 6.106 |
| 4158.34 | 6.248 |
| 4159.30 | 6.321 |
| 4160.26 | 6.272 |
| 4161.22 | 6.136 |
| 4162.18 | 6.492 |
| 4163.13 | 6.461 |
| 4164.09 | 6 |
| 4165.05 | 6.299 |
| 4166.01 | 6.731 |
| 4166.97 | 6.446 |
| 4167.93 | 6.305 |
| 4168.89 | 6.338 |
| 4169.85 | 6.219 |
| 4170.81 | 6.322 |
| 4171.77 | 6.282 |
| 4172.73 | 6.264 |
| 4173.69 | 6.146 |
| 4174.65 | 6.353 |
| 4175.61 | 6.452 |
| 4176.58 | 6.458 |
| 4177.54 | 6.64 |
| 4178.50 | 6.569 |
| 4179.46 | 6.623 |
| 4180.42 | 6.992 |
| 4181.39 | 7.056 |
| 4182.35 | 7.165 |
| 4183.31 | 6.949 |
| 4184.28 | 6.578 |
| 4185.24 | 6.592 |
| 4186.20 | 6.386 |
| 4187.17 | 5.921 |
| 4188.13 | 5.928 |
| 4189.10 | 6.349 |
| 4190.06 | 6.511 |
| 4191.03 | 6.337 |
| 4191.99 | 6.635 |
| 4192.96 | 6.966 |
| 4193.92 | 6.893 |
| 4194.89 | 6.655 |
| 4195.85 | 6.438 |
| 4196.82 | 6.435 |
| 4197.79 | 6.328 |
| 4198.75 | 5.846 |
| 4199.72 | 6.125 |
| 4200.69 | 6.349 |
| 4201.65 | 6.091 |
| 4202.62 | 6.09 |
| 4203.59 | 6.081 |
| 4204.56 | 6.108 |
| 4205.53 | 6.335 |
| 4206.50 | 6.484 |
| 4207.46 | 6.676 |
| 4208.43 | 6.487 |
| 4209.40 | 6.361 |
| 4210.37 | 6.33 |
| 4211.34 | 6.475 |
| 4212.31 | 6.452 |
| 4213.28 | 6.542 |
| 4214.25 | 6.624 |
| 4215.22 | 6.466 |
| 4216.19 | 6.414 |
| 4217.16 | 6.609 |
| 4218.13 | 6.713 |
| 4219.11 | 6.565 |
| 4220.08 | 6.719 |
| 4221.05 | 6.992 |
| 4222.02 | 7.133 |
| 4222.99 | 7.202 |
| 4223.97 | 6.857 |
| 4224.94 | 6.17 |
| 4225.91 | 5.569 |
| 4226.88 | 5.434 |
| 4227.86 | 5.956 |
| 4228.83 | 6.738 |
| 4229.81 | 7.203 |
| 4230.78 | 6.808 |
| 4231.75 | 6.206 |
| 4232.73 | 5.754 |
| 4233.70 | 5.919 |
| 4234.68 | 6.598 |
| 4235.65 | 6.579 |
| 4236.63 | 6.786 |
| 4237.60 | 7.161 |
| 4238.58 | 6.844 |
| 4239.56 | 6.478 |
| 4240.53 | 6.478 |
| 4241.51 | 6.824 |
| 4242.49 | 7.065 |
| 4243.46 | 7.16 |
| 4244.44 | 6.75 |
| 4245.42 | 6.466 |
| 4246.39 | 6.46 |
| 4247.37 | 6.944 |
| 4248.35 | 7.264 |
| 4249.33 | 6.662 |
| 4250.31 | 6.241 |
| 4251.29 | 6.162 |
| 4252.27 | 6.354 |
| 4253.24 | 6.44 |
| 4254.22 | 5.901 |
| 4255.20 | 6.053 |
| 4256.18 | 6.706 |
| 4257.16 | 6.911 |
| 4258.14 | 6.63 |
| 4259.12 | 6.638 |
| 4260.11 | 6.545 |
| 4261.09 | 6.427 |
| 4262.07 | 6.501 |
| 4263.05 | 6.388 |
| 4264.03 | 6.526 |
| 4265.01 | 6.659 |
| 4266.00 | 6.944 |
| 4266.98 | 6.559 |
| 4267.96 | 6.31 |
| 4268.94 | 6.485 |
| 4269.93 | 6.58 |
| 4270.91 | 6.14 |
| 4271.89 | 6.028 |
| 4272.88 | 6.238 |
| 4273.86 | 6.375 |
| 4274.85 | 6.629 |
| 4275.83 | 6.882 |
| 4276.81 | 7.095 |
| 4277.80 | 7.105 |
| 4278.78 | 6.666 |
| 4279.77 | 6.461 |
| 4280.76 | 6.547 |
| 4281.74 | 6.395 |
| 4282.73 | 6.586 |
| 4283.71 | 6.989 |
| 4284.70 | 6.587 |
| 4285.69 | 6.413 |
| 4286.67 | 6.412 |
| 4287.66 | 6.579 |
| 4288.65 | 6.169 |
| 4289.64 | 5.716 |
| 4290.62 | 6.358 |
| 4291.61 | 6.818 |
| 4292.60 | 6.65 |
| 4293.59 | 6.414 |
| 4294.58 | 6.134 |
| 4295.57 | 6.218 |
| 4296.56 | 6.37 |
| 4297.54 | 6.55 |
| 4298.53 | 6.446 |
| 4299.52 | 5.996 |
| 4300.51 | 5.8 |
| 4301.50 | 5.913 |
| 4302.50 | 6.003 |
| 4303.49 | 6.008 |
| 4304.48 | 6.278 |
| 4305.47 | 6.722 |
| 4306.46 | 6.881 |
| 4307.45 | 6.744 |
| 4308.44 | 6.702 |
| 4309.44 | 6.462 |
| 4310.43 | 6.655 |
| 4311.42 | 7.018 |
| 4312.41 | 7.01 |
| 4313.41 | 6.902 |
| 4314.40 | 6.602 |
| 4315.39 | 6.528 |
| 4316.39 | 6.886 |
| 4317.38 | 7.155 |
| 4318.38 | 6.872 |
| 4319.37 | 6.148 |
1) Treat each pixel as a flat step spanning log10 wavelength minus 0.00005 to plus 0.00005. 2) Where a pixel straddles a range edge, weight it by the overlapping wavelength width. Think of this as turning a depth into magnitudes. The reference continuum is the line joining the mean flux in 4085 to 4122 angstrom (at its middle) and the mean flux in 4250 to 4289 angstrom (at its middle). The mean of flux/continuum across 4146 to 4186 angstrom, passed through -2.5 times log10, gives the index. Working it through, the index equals -0.041 mag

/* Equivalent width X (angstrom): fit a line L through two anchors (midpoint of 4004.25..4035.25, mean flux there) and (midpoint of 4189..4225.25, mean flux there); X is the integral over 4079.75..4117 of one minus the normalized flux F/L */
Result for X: 2.38 angstrom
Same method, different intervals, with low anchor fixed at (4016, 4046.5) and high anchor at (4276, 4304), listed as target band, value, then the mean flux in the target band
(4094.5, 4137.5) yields 2.0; 6.09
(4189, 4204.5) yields 0.1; 6.38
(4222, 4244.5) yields -0.5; 6.55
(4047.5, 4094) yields 0.4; 6.33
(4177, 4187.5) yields -0.5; 6.69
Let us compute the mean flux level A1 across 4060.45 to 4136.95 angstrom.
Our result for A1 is 6.15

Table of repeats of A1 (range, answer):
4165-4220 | 6.45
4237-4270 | 6.6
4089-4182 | 6.24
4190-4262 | 6.51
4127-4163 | 6.35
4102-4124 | 6.14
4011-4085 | 6.37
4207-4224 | 6.64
